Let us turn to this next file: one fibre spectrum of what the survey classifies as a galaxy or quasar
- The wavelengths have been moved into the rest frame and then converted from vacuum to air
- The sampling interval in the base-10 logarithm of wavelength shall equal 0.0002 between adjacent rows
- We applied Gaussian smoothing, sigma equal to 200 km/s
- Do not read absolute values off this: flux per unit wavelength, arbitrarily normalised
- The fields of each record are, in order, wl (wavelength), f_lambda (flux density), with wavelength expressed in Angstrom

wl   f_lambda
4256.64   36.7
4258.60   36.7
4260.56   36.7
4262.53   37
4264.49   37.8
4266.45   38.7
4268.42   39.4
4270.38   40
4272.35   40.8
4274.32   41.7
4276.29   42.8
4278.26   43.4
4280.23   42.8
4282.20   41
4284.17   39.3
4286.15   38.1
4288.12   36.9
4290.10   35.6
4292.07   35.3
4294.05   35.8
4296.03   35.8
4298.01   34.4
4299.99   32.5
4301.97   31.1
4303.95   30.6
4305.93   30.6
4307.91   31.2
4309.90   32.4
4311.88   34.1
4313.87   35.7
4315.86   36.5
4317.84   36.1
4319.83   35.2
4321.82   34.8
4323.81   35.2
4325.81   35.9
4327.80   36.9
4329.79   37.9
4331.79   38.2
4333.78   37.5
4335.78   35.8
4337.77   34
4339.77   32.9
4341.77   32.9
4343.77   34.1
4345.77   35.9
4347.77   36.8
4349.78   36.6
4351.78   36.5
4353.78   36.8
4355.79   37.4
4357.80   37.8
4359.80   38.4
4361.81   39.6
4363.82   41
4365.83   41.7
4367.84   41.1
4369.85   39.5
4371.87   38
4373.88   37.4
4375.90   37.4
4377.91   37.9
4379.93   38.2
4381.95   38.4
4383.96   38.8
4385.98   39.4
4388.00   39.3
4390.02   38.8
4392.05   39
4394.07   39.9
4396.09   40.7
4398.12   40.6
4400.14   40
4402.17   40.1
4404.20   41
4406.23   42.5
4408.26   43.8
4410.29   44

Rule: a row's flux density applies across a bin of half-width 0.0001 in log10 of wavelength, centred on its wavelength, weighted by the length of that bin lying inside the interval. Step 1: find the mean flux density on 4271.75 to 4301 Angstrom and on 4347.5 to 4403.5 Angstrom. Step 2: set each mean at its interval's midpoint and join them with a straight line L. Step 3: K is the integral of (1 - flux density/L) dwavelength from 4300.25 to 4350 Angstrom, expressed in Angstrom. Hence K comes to 5.0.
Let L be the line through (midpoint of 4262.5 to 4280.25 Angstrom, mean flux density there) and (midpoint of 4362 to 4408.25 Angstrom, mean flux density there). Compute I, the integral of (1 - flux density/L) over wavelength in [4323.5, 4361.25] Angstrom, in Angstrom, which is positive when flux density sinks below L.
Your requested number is 3.5 Angstrom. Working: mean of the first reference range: 40.5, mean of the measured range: 36.2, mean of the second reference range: 39.7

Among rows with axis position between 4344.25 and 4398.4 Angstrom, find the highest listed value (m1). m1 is 41.7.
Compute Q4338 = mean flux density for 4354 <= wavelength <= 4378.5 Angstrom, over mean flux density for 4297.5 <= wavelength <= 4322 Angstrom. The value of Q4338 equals 1.16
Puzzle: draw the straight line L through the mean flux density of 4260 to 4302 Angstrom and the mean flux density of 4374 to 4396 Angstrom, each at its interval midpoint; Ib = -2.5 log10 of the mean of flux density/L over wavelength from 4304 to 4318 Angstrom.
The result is 0.15 mag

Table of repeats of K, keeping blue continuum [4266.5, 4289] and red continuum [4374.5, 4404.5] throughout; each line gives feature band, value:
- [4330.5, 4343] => 1.44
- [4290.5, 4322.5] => 4.99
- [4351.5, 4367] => 0.31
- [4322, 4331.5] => 0.83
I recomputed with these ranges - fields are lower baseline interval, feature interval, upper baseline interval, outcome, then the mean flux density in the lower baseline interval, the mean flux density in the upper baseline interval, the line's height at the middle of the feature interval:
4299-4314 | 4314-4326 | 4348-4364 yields -0.7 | 32.1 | 37.8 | 33.6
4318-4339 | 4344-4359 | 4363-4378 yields 0.5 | 36.1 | 39.3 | 37.9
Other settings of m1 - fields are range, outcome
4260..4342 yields 43.4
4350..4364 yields 41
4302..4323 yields 36.5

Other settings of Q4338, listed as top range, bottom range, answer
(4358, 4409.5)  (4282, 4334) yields 1.13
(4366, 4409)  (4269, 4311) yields 1.08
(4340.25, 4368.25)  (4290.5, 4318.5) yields 1.11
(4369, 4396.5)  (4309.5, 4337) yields 1.08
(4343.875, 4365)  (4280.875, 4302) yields 1.03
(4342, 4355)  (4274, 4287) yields 0.87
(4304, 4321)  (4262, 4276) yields 0.85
